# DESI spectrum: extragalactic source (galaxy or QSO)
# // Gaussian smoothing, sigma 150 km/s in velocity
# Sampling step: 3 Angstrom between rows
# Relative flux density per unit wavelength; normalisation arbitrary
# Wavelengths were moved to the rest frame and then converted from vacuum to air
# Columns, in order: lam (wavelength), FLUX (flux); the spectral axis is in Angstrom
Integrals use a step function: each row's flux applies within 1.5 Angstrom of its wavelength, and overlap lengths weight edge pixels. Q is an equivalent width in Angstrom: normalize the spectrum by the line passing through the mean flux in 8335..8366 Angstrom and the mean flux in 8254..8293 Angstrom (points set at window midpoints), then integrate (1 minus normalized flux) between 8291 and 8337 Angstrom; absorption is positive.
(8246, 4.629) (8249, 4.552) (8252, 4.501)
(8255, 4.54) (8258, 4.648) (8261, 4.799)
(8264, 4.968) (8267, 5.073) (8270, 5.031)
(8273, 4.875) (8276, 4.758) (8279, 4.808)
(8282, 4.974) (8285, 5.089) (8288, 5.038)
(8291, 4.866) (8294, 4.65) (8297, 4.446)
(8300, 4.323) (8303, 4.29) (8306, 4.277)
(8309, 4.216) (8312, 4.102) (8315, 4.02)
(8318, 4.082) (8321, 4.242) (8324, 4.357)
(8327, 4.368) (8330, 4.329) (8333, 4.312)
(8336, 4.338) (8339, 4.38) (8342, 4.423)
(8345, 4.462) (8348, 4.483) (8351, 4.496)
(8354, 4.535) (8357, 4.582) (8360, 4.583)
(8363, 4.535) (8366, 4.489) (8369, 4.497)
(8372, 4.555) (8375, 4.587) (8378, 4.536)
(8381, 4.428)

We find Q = 3.6 Angstrom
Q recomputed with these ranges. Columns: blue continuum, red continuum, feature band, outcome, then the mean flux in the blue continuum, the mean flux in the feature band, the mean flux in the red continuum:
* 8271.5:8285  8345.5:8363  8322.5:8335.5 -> 0.9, 4.88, 4.34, 4.53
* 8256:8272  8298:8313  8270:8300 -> -1.6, 4.89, 4.82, 4.25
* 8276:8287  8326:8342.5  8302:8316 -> 1.4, 4.93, 4.18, 4.35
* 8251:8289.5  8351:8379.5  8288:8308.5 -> 1.1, 4.86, 4.5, 4.54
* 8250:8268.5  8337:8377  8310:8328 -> 1.6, 4.75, 4.19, 4.51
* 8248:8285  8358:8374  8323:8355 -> 1.4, 4.81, 4.41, 4.54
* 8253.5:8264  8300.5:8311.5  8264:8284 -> -1.6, 4.71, 4.93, 4.25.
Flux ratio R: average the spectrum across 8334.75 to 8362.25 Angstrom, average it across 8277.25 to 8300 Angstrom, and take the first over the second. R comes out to 0.9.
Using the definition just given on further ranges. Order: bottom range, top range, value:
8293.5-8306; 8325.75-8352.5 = 1.00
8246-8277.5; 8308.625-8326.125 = 0.88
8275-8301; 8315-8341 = 0.90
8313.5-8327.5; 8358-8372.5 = 1.08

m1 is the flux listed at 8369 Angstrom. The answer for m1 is 4.497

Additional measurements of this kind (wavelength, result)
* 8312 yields 4.102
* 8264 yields 4.968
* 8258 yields 4.648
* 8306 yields 4.277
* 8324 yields 4.357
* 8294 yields 4.65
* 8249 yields 4.552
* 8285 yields 5.089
